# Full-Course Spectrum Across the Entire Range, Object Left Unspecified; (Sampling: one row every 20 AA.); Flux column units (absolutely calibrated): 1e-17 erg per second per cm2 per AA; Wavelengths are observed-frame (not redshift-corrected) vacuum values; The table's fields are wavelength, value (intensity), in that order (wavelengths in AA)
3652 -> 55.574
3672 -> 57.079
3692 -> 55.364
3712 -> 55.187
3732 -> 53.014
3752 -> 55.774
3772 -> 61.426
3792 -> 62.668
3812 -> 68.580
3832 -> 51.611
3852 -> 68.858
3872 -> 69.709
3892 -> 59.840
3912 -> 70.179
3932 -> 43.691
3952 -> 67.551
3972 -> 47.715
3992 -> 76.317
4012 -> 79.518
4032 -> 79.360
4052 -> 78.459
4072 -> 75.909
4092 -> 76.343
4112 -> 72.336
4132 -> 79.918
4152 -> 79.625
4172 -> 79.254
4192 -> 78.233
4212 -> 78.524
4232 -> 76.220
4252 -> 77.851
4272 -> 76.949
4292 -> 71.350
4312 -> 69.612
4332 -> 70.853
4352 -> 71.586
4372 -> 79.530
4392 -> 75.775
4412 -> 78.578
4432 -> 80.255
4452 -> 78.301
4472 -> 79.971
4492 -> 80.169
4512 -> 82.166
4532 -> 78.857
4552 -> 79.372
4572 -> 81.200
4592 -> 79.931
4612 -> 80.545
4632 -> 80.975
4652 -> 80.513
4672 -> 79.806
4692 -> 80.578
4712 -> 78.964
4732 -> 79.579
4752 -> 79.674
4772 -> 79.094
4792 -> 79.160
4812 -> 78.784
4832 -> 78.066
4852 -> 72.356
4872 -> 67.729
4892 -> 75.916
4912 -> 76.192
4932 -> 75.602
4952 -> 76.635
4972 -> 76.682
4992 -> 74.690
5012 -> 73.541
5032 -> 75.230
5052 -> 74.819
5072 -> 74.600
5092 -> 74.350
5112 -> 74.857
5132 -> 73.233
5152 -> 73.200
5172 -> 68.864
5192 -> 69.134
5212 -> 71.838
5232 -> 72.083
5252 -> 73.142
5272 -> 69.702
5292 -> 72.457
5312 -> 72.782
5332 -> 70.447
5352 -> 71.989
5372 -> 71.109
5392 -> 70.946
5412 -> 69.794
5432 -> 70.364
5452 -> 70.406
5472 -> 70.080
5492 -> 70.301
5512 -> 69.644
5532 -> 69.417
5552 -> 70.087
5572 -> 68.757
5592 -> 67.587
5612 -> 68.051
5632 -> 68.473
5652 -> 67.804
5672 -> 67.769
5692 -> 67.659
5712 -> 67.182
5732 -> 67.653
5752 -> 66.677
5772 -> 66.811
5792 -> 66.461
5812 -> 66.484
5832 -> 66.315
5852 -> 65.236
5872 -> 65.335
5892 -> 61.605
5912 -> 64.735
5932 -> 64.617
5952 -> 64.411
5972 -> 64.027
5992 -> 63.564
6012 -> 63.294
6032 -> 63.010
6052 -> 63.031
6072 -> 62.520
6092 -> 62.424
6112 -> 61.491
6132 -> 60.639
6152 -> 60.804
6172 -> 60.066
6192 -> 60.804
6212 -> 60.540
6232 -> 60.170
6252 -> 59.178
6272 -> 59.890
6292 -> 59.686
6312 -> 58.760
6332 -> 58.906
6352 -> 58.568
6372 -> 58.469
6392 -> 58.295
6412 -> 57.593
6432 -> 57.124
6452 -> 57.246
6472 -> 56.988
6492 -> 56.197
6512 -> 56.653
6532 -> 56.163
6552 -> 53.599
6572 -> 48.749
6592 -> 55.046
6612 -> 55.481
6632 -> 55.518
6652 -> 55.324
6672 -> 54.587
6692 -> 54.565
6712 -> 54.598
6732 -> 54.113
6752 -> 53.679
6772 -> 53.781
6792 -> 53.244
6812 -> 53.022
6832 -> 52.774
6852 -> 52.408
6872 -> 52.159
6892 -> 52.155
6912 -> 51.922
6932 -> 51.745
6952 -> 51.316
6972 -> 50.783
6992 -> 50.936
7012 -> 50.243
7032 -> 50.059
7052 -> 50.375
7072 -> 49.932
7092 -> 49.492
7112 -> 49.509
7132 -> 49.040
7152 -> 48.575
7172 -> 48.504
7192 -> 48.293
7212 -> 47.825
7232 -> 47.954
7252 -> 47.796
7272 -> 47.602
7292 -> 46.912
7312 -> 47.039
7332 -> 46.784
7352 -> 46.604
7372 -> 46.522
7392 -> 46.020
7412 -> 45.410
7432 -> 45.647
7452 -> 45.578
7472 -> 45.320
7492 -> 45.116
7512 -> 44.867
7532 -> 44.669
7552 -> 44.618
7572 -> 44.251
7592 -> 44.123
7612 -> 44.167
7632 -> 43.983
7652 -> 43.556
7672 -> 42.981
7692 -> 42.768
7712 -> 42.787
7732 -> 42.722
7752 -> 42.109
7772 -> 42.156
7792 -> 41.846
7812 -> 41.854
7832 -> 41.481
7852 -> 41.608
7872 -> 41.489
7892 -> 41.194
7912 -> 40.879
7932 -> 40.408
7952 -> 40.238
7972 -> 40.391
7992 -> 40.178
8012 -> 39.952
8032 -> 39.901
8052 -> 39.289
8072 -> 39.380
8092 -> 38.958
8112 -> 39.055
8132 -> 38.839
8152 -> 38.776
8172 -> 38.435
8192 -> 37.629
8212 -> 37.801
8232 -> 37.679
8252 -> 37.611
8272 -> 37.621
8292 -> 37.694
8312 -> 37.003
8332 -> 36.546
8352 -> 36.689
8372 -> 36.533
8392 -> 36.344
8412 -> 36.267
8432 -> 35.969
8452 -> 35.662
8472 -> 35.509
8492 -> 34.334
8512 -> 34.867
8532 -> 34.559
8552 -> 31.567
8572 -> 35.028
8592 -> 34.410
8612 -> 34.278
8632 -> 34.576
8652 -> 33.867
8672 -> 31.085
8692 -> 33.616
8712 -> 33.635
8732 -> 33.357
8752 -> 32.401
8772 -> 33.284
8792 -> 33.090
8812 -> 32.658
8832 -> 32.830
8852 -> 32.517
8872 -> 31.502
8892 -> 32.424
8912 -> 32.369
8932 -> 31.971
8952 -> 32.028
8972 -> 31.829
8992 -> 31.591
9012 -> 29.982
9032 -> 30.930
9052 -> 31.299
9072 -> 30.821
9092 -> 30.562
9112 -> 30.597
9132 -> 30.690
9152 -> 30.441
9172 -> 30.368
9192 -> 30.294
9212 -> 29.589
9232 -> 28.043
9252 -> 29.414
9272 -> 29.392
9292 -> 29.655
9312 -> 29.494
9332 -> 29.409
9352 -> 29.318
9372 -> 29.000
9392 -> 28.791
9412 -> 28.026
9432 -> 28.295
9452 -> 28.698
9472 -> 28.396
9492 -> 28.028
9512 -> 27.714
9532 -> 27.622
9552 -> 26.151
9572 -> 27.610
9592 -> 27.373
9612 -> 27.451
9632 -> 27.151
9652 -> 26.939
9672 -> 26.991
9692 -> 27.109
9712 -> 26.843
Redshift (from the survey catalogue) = 0.00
